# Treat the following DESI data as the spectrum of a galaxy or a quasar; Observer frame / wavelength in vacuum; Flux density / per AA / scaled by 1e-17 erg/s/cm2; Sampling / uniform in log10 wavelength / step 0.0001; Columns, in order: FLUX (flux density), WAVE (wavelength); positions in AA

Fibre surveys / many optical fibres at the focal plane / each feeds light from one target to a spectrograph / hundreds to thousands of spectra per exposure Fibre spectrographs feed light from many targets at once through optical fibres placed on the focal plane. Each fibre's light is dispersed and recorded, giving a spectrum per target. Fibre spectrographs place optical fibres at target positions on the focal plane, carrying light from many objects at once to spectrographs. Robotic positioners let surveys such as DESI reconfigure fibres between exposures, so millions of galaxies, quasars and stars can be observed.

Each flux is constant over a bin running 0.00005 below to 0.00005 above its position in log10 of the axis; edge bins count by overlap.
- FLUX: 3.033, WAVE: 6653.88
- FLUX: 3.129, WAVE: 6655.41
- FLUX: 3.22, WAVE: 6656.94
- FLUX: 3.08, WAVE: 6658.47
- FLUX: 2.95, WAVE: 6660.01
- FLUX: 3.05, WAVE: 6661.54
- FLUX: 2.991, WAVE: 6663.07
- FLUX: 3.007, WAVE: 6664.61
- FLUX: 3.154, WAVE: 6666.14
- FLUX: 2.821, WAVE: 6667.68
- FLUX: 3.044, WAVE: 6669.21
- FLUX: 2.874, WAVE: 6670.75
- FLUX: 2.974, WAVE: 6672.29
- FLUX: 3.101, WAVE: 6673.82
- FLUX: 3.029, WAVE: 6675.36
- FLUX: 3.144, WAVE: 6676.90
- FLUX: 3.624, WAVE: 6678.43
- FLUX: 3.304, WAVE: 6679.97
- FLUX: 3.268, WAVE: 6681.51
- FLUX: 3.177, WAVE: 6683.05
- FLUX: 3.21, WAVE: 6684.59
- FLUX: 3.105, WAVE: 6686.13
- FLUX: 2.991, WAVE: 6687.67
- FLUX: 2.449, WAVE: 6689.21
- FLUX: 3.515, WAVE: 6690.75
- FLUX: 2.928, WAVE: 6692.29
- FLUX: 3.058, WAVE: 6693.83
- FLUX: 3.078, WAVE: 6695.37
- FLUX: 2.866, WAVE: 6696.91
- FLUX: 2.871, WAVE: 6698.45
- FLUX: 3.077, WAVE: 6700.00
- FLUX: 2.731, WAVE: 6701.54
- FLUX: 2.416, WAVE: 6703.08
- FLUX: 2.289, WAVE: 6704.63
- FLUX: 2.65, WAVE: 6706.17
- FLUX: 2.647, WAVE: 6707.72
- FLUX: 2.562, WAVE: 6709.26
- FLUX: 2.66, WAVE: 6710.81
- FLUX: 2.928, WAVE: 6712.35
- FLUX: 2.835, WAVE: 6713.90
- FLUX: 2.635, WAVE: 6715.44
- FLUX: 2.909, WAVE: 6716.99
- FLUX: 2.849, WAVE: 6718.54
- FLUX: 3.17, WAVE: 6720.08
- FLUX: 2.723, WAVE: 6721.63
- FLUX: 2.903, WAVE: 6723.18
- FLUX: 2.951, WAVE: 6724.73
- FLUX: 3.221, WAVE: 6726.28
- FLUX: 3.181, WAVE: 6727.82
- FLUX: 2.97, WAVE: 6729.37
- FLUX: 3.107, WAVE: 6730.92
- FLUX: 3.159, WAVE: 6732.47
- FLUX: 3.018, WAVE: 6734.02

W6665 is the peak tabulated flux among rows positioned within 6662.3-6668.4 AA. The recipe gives 3.154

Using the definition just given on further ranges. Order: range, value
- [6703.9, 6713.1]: 2.928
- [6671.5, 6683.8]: 3.624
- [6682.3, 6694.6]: 3.515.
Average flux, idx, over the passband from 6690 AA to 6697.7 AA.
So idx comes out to 3.09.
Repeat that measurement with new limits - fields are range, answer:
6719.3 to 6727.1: 3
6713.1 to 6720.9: 2.88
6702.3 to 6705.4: 2.35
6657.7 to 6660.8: 3.02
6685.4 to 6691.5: 3.01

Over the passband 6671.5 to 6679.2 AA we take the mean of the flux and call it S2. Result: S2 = 3.18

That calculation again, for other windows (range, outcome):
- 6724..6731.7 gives 3.09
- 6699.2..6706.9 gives 2.63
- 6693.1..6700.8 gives 2.99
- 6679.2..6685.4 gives 3.24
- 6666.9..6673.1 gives 2.93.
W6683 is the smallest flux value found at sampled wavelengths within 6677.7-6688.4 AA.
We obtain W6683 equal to 2.991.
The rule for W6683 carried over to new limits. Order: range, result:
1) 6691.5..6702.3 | 2.731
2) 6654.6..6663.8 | 2.95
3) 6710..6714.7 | 2.66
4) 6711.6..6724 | 2.635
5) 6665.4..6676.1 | 2.821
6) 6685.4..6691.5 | 2.449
